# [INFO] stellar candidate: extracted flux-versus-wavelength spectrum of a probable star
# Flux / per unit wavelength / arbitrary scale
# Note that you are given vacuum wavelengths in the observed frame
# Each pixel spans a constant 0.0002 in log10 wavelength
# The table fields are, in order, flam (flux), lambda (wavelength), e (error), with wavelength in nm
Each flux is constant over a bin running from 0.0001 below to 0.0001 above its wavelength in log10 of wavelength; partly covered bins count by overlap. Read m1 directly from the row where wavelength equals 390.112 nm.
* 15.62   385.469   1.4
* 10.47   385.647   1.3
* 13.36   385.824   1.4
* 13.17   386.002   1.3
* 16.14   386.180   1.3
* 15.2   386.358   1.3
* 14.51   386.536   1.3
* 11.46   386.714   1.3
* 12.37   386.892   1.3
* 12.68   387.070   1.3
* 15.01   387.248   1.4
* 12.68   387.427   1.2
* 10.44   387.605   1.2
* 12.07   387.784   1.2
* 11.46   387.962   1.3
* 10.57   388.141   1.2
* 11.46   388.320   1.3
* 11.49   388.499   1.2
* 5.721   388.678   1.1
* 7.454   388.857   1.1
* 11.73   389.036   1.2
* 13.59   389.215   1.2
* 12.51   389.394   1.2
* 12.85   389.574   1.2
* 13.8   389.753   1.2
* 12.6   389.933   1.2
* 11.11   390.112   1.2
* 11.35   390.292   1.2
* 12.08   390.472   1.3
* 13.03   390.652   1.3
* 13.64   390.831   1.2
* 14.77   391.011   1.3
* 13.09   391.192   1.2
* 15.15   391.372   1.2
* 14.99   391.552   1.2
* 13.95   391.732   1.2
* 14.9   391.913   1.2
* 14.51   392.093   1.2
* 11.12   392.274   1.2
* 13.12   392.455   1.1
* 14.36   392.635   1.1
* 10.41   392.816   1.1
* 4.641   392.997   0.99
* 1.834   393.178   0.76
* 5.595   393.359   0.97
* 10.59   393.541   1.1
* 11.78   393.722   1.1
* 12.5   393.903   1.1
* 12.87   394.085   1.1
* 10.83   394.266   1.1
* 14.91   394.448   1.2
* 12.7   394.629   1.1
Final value 11.11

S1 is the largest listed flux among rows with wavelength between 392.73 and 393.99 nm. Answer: 12.5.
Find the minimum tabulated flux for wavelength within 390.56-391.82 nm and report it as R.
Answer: 13.03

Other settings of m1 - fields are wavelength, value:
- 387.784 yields 12.07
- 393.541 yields 10.59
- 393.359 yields 5.595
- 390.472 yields 12.08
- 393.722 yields 11.78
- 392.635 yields 14.36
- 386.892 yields 12.37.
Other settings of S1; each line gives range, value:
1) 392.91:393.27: 4.641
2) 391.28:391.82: 15.15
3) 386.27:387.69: 15.2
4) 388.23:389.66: 13.59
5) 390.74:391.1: 14.77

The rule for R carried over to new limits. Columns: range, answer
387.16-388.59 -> 10.44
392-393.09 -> 4.641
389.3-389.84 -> 12.51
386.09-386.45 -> 15.2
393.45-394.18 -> 10.59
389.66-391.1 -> 11.11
